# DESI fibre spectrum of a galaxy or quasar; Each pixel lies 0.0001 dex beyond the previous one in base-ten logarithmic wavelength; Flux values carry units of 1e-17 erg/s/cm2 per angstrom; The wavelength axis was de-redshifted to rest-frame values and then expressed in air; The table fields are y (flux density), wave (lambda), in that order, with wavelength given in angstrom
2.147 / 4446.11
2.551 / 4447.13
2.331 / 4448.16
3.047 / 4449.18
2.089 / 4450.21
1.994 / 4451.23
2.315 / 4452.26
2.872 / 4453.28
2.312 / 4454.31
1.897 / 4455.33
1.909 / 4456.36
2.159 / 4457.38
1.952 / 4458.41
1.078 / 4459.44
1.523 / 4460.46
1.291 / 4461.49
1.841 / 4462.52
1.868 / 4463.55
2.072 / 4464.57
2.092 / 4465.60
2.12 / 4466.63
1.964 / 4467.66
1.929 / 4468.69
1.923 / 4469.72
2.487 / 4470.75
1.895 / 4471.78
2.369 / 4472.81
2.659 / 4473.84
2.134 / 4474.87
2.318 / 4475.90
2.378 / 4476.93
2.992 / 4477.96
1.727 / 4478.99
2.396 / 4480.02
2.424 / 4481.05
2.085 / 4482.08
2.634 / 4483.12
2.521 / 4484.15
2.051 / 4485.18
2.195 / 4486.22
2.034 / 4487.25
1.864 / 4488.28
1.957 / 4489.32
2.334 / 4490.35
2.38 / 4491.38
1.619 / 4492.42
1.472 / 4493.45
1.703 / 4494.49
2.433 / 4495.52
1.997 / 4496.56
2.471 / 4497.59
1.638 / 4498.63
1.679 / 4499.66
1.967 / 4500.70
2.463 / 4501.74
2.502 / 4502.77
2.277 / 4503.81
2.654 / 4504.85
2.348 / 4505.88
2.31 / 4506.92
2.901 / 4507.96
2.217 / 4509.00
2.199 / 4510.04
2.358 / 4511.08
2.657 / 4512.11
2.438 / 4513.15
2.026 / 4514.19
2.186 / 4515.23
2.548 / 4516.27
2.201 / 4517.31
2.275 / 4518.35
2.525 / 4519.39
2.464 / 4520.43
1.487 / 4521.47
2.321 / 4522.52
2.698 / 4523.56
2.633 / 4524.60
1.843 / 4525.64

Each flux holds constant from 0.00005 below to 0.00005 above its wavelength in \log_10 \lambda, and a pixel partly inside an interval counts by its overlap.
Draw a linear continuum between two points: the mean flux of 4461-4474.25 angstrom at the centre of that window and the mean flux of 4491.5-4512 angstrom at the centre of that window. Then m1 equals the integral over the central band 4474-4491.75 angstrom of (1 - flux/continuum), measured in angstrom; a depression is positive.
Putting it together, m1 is -1.4 angstrom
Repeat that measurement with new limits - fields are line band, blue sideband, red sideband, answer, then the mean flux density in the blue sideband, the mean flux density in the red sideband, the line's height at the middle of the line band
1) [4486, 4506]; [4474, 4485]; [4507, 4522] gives 2.1 angstrom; 2.36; 2.32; 2.34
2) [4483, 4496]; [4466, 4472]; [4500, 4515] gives 0.9 angstrom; 2.06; 2.37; 2.22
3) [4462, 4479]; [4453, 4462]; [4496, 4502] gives -2.3 angstrom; 1.86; 2.02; 1.91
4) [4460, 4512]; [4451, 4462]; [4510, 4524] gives -0.9 angstrom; 1.94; 2.31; 2.12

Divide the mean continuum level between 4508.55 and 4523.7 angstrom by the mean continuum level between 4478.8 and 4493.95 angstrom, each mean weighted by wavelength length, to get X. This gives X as 1.1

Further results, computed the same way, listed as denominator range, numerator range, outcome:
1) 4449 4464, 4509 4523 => 1.15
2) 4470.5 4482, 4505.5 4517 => 1.02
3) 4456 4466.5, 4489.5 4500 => 1.11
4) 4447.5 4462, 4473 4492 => 1.11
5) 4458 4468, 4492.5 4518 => 1.25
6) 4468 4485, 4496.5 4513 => 1.00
